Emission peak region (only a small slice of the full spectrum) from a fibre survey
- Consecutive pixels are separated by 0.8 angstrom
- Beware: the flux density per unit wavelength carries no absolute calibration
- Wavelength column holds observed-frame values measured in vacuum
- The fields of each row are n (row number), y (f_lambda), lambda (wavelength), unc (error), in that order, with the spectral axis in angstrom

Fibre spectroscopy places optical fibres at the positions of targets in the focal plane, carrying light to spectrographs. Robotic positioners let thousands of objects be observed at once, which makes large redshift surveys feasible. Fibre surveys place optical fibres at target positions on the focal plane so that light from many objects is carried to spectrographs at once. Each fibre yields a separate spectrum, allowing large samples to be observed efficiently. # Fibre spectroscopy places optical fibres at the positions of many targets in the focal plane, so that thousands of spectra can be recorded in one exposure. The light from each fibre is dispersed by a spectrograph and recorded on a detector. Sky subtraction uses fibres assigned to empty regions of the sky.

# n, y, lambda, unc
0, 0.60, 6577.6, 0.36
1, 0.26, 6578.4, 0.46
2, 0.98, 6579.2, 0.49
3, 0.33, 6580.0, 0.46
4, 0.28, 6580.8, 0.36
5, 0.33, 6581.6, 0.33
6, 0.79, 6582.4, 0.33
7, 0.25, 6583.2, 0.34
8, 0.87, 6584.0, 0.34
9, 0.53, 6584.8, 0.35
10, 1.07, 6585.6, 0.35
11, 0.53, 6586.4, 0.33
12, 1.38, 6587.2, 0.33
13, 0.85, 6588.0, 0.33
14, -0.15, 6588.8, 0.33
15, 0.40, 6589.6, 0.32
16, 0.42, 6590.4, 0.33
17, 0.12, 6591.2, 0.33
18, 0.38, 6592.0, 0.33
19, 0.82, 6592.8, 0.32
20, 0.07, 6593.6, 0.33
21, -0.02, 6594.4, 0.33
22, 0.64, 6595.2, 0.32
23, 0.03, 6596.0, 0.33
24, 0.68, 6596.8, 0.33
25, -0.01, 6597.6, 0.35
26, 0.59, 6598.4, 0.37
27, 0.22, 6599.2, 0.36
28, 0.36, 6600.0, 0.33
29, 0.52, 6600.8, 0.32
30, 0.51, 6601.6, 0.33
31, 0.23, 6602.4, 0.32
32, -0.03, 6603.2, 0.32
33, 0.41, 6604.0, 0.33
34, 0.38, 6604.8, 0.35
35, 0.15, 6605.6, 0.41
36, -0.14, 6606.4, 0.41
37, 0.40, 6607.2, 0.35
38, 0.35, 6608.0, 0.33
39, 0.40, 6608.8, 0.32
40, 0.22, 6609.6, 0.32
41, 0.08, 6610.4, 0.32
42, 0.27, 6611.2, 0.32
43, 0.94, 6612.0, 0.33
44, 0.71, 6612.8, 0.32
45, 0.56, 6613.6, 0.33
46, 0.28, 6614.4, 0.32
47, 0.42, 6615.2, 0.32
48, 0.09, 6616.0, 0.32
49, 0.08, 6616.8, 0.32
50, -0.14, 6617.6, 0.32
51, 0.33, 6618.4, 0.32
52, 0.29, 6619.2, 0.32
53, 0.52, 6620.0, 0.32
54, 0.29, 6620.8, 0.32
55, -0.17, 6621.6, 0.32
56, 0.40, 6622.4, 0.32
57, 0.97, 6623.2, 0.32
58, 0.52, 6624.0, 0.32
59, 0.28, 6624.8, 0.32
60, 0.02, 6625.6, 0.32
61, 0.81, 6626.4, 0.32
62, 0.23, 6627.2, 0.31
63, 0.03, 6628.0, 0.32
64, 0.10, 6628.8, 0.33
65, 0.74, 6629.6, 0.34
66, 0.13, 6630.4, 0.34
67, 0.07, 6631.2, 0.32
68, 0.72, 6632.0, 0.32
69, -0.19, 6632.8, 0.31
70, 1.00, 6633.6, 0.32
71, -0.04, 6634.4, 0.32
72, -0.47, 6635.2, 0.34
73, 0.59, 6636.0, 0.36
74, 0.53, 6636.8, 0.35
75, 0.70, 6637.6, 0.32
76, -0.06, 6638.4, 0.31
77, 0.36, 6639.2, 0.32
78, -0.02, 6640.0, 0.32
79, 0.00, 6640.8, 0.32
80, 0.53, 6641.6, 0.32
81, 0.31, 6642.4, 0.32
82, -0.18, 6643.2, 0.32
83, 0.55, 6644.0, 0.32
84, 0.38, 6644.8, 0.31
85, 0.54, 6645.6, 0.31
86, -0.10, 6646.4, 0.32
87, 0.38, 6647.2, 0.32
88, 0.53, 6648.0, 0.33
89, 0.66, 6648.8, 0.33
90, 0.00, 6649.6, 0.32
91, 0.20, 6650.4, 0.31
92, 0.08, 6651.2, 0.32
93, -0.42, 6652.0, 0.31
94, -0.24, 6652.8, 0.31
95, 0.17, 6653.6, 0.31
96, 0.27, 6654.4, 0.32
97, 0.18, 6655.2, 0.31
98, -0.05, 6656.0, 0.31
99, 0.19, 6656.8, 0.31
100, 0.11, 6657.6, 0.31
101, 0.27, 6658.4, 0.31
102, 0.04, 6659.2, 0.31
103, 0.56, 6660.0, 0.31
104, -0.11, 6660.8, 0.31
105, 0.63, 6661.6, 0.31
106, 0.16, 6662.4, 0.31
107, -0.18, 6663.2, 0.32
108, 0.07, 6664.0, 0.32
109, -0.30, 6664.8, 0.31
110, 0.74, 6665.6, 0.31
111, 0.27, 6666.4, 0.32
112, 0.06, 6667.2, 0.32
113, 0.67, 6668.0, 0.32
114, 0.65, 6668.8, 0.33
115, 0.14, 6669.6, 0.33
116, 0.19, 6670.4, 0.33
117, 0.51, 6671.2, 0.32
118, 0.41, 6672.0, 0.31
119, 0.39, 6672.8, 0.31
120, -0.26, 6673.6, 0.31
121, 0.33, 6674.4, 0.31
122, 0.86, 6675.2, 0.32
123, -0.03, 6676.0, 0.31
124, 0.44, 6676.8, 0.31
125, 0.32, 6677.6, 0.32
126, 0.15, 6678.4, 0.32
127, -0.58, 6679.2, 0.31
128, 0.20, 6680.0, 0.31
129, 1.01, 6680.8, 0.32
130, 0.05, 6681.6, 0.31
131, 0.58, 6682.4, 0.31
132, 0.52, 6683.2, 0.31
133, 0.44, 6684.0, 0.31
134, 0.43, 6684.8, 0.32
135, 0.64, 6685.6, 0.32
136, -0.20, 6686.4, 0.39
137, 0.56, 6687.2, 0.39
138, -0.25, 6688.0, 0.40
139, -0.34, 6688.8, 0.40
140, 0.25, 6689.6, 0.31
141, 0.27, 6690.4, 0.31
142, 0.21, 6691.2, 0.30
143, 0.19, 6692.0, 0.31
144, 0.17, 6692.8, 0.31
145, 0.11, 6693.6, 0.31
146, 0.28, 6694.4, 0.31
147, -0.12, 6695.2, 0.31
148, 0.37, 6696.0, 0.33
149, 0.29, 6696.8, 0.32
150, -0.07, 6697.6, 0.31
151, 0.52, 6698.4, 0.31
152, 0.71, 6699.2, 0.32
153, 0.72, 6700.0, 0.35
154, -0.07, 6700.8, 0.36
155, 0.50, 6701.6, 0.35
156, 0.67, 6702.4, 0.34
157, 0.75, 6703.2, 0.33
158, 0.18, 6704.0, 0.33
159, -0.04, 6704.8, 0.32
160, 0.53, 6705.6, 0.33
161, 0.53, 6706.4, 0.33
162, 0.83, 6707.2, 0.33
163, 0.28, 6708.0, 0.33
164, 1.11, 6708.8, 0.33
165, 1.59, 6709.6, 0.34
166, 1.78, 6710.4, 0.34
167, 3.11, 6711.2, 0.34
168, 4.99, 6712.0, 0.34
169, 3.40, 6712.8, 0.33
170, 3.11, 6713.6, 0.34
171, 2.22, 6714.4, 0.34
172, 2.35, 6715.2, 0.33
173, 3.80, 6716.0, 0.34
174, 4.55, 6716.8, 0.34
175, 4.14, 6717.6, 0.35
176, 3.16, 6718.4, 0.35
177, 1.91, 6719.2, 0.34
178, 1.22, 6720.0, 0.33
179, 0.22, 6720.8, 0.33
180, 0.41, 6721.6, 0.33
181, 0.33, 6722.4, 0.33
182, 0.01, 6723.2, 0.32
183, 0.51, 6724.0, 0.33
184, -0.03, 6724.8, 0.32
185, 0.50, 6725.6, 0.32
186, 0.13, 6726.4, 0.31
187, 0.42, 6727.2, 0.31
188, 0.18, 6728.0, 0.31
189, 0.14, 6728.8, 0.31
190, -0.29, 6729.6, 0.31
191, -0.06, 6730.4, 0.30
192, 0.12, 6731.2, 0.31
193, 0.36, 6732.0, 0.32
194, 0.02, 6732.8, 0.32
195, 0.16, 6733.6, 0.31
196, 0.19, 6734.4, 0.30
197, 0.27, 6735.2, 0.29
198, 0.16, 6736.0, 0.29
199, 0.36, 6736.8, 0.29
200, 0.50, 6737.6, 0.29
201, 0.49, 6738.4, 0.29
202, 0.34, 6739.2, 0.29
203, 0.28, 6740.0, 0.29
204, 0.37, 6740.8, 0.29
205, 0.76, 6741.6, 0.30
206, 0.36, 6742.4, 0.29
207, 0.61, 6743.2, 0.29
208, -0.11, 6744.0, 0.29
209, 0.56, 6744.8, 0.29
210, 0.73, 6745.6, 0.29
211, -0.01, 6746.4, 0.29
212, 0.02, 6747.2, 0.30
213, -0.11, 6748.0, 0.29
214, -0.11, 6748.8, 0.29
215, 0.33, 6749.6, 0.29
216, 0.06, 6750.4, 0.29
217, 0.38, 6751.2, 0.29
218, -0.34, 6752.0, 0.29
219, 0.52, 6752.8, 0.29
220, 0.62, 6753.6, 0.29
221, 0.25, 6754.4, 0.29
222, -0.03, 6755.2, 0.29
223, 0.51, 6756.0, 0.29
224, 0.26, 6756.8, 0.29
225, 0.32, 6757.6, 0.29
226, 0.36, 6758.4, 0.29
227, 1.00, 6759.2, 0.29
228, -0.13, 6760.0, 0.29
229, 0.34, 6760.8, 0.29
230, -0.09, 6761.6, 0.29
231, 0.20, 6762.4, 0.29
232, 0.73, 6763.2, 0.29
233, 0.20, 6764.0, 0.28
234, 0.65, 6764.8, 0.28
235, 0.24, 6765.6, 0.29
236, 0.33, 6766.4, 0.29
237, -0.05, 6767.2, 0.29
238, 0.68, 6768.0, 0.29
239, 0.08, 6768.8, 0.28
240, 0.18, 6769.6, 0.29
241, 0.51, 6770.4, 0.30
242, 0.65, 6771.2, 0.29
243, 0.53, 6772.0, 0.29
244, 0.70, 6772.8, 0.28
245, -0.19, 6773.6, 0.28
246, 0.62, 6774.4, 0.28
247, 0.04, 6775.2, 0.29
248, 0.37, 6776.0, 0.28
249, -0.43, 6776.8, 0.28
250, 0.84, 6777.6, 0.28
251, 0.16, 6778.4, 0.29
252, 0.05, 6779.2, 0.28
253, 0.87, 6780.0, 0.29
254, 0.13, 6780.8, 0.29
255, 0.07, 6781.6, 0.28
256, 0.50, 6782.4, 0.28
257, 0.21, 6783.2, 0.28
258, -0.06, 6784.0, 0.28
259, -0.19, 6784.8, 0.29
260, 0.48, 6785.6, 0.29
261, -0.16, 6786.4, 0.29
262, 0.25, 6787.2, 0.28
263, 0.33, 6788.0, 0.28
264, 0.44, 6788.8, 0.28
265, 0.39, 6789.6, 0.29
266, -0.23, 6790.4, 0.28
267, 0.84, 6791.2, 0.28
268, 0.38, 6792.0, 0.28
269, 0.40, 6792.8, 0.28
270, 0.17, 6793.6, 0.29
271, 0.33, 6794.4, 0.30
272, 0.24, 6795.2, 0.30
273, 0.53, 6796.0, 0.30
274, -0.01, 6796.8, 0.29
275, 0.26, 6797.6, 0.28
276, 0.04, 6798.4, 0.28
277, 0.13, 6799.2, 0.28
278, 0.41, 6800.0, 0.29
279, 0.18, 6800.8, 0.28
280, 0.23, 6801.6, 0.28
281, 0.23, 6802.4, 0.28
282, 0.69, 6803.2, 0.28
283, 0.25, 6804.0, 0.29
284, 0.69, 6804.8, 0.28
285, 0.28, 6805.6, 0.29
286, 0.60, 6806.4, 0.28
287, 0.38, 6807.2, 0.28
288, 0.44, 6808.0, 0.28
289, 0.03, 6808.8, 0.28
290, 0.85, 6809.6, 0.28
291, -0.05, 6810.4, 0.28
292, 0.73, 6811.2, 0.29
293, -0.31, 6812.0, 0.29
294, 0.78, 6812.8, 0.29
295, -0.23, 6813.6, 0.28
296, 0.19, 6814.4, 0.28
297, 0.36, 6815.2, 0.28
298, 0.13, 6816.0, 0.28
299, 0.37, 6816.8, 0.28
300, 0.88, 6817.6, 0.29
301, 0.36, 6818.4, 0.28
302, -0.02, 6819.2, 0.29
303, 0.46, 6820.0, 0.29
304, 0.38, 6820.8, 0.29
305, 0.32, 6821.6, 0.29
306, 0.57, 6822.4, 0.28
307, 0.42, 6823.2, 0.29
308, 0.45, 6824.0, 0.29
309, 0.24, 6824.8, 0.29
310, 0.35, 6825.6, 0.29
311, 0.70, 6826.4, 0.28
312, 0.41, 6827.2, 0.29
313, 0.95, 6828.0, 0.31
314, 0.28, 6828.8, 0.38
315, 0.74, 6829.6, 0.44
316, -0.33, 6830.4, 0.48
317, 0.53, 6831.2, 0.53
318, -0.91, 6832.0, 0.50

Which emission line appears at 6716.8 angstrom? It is [O II]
